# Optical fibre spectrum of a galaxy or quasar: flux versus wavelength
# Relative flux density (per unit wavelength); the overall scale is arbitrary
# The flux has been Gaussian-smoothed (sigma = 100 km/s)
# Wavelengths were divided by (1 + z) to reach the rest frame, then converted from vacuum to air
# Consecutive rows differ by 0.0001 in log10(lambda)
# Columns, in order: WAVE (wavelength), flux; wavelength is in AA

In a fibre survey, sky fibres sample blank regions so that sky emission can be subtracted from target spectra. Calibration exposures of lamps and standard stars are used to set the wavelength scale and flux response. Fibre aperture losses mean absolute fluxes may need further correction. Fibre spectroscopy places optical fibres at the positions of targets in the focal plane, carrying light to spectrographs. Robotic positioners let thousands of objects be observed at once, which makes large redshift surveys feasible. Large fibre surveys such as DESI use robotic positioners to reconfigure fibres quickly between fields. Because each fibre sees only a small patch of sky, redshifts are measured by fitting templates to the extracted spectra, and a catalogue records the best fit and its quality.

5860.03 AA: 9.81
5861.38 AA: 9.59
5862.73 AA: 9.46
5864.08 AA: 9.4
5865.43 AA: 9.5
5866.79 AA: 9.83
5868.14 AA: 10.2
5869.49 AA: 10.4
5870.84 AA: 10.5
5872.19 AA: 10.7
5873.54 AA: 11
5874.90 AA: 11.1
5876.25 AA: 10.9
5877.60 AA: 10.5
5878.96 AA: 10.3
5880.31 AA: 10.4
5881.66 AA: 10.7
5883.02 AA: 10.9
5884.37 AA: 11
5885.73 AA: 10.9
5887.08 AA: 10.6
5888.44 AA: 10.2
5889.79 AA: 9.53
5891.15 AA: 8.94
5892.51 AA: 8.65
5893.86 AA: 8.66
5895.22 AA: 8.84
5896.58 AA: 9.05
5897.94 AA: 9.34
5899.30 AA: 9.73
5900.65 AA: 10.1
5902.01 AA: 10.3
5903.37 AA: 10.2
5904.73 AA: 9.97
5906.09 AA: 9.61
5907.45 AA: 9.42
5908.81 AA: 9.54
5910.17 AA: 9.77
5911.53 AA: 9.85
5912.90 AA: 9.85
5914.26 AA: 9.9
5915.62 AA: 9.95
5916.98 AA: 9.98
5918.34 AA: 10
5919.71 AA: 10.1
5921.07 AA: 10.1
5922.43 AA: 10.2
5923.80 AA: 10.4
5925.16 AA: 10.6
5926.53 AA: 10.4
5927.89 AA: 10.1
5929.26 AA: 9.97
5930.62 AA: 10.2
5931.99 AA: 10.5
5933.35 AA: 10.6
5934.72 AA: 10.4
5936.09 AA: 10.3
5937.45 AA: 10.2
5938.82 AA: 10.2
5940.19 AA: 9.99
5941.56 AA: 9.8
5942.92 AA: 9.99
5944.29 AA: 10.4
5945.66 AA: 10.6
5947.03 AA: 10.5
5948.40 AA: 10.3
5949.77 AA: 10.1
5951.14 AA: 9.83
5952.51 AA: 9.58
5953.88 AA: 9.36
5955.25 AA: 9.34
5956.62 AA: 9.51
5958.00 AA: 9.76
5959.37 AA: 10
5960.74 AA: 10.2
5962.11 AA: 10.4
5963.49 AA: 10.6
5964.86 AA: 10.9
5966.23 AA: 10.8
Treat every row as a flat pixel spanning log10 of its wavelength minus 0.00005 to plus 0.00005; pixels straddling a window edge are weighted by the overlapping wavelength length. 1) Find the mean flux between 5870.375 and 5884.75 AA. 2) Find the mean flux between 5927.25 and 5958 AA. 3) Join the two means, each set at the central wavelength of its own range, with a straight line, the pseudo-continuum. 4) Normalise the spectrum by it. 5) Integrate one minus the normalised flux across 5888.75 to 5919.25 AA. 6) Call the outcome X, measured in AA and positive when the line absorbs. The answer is 2.47 AA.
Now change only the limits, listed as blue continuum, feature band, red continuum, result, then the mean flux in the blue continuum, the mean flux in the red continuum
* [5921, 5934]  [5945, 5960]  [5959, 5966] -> 0.8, 10.3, 10.5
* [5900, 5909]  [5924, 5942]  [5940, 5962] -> -0.6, 9.89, 9.97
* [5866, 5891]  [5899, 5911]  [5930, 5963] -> 0.6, 10.5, 10.1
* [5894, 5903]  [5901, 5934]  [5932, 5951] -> -0.7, 9.53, 10.3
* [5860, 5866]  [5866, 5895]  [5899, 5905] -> -1.4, 9.52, 10.1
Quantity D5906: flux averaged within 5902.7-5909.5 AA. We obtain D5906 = 9.75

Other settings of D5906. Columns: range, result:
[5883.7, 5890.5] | 10.4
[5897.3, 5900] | 9.57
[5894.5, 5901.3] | 9.4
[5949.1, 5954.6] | 9.72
